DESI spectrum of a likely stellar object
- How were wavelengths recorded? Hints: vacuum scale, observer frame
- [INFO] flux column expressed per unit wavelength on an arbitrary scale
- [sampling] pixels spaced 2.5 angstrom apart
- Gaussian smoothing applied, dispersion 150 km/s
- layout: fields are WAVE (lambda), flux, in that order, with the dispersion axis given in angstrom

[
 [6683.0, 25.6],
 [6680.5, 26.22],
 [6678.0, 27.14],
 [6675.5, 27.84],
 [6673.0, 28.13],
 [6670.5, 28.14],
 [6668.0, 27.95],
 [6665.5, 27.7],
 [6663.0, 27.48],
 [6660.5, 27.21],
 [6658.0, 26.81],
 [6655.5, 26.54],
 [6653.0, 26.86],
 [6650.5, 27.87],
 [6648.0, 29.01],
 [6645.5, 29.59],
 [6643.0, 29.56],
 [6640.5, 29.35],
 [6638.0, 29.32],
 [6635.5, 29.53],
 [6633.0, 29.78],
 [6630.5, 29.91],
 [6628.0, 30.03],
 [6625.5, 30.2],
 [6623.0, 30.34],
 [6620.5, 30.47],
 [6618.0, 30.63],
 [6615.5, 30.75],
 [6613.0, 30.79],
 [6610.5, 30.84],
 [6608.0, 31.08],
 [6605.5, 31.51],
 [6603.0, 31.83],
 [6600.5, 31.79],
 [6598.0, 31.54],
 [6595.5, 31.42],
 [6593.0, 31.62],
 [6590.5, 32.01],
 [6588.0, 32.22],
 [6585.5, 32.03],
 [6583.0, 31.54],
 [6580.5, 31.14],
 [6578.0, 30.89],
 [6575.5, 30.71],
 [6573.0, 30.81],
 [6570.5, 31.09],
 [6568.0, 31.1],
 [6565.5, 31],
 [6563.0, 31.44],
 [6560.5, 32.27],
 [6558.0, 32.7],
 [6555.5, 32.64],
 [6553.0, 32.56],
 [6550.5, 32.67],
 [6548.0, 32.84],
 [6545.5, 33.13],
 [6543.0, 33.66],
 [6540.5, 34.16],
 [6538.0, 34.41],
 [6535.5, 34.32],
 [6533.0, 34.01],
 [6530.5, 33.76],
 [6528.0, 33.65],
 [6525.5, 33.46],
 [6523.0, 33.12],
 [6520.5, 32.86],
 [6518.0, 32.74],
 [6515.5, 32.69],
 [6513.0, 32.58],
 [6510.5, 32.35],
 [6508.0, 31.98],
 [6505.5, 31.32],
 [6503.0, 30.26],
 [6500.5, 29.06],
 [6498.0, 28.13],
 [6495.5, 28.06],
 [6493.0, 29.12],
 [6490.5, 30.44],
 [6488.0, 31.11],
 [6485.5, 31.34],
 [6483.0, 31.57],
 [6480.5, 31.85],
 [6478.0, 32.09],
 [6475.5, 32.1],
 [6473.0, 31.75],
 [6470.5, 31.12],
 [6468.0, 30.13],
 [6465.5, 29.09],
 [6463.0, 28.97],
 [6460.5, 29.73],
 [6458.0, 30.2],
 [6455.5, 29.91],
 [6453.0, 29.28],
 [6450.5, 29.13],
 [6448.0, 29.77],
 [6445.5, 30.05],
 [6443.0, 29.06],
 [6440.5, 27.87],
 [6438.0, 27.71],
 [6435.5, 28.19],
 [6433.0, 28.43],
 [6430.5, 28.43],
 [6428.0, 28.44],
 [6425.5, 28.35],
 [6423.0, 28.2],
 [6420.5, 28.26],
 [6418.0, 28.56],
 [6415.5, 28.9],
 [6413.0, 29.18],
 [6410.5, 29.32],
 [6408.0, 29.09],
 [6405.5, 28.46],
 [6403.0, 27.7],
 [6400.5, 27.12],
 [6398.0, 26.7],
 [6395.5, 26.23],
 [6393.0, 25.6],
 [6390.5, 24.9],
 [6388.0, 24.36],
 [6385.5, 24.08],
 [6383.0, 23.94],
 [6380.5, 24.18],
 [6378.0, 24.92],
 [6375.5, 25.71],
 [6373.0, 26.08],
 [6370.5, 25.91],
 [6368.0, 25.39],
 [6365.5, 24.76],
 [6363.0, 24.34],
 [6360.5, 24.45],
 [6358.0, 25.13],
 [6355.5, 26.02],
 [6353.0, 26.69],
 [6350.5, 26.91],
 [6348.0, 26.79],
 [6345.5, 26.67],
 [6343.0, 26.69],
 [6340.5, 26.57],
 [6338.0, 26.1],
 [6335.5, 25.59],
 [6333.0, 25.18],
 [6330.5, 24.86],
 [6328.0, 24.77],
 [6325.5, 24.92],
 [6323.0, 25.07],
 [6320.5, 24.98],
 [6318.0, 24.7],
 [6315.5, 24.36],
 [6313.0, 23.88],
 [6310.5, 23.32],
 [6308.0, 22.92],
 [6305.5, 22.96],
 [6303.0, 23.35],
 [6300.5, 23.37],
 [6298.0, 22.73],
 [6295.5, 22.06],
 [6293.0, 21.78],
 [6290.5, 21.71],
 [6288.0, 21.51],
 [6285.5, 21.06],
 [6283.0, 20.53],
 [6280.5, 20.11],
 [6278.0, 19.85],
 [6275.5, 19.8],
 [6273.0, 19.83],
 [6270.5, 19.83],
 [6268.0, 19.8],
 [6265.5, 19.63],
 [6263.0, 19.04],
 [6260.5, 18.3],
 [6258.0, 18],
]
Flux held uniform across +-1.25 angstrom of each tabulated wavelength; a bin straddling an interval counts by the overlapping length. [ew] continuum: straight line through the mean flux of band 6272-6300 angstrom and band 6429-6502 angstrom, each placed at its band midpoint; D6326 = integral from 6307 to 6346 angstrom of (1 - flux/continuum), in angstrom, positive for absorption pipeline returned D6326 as -3.3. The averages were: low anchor 21.1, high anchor 29.8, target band 25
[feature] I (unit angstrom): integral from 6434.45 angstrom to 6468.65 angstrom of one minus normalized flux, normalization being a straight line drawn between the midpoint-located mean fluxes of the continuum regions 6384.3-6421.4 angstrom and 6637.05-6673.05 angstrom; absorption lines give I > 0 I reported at -2.3 angstrom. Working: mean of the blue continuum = 27.2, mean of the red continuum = 28.1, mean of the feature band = 29.2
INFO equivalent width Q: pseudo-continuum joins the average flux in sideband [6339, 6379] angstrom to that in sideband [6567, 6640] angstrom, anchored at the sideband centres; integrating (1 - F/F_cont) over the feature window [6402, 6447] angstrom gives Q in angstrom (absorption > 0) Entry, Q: -2.31 angstrom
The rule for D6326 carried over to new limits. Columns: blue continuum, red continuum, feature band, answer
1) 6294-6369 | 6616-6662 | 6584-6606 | -2.6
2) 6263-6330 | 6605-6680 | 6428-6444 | -2.1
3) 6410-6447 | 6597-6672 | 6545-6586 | -3.6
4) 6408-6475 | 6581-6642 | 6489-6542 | -3.7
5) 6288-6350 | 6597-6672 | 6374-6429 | -2.6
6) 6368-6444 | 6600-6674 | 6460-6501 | -3.8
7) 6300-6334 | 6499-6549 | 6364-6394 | 2.0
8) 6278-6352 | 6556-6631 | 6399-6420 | -1.7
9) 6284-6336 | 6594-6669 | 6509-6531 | -4.4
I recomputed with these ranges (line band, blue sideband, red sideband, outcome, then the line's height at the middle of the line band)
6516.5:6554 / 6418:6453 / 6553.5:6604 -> -3.3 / 30.7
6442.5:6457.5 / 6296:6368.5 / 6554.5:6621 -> -0.9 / 27.9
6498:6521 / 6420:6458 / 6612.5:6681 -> -2.2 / 28.8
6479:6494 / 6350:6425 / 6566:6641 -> -1.3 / 28.5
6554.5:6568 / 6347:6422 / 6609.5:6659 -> -1.6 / 28.5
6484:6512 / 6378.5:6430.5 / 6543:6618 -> -0.8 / 29.5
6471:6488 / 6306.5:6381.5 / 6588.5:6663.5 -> -2.6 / 27.5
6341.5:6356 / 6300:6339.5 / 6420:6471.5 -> -0.7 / 25.5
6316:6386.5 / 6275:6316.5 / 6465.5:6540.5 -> -2.1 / 24.7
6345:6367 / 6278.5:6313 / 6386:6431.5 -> -0.6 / 25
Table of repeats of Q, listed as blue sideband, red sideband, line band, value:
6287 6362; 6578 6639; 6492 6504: -0.2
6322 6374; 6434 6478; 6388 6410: 0.5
